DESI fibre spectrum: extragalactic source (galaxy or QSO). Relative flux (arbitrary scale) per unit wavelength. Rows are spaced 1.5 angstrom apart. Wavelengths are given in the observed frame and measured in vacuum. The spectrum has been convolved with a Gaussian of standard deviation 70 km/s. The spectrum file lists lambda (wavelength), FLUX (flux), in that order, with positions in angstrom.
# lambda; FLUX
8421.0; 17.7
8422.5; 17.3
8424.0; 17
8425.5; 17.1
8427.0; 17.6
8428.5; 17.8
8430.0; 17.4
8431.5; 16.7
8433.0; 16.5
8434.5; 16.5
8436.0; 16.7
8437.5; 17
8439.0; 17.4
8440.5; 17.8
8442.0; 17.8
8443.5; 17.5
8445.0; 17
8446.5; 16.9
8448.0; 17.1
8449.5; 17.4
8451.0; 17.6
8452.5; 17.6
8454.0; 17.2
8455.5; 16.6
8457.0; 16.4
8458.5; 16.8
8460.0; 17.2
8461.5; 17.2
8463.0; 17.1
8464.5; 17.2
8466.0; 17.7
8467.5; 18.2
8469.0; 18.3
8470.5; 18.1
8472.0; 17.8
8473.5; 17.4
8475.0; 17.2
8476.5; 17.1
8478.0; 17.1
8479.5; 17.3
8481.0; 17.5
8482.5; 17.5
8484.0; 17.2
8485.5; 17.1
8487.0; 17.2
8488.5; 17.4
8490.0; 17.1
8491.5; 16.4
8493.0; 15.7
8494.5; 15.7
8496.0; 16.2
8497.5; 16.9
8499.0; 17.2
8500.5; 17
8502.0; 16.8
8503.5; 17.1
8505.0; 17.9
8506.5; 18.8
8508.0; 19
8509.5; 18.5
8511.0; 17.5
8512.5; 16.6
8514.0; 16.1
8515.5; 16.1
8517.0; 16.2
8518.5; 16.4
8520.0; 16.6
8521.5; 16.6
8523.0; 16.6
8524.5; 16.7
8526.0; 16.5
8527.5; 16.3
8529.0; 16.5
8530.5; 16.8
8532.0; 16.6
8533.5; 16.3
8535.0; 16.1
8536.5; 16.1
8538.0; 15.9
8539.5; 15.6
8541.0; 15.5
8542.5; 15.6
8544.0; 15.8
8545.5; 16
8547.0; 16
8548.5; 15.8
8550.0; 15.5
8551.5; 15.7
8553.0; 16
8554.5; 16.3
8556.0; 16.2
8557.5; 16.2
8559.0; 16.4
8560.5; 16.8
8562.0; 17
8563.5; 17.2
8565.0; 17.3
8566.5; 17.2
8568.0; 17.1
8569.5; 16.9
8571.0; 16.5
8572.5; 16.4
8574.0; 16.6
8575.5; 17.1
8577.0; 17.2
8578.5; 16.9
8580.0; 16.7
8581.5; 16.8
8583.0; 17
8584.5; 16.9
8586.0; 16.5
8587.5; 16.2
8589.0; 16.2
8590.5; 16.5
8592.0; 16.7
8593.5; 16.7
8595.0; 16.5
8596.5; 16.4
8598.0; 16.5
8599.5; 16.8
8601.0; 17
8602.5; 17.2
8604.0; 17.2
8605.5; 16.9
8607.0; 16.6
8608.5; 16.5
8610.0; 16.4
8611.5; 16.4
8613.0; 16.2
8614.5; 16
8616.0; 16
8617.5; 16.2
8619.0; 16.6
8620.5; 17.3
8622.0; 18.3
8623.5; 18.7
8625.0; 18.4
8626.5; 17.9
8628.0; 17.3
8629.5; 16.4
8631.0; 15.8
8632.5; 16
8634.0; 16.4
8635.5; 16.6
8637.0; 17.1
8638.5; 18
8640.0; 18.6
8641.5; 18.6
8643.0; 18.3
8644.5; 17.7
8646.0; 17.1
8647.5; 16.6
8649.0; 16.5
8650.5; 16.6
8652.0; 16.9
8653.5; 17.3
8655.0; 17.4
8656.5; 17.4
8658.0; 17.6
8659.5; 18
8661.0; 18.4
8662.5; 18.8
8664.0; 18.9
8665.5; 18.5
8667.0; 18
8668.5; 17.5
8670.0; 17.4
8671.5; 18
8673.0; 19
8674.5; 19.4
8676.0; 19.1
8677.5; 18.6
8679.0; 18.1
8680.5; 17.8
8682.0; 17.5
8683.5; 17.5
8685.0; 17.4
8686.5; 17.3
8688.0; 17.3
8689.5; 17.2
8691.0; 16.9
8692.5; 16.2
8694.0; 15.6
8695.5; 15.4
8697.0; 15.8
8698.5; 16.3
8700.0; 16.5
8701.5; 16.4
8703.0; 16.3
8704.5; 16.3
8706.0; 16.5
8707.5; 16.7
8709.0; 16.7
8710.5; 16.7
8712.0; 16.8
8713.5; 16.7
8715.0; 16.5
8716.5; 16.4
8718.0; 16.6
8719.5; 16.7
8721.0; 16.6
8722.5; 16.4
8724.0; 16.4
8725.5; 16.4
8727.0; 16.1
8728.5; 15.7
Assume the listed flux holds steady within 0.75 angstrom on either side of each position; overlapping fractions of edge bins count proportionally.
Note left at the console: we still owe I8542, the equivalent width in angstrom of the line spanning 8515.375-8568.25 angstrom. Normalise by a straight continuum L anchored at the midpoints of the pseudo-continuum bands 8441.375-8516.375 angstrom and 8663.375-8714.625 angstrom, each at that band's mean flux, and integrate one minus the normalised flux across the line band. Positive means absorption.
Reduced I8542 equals 2.8 angstrom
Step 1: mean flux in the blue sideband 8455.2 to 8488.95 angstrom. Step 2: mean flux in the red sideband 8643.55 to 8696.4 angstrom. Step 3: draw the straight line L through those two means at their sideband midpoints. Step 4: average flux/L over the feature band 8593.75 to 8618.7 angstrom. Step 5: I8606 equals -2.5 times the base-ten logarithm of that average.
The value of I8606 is 0.06 mag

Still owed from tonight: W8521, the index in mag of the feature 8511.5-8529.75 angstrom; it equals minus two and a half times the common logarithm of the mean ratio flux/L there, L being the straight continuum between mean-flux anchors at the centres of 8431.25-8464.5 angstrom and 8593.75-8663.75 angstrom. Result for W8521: 0.04 mag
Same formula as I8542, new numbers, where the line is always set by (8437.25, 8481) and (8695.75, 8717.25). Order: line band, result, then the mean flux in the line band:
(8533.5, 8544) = 0.8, 15.8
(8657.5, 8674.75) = -1.7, 18.3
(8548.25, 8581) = 0.7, 16.6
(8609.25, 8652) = -0.9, 17.1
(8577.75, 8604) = 0.3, 16.7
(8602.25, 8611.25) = 0.0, 16.8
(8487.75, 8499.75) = 0.5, 16.6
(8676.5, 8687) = -0.8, 17.8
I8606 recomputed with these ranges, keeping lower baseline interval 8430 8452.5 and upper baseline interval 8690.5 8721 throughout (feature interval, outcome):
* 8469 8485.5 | -0.02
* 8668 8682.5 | -0.11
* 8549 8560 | 0.05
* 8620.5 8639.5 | -0.04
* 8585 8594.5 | 0.02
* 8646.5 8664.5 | -0.06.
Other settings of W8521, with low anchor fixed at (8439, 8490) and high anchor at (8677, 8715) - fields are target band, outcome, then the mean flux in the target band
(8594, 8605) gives 0.01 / 16.8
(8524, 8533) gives 0.04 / 16.6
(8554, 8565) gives 0.03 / 16.6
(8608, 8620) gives 0.05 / 16.3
